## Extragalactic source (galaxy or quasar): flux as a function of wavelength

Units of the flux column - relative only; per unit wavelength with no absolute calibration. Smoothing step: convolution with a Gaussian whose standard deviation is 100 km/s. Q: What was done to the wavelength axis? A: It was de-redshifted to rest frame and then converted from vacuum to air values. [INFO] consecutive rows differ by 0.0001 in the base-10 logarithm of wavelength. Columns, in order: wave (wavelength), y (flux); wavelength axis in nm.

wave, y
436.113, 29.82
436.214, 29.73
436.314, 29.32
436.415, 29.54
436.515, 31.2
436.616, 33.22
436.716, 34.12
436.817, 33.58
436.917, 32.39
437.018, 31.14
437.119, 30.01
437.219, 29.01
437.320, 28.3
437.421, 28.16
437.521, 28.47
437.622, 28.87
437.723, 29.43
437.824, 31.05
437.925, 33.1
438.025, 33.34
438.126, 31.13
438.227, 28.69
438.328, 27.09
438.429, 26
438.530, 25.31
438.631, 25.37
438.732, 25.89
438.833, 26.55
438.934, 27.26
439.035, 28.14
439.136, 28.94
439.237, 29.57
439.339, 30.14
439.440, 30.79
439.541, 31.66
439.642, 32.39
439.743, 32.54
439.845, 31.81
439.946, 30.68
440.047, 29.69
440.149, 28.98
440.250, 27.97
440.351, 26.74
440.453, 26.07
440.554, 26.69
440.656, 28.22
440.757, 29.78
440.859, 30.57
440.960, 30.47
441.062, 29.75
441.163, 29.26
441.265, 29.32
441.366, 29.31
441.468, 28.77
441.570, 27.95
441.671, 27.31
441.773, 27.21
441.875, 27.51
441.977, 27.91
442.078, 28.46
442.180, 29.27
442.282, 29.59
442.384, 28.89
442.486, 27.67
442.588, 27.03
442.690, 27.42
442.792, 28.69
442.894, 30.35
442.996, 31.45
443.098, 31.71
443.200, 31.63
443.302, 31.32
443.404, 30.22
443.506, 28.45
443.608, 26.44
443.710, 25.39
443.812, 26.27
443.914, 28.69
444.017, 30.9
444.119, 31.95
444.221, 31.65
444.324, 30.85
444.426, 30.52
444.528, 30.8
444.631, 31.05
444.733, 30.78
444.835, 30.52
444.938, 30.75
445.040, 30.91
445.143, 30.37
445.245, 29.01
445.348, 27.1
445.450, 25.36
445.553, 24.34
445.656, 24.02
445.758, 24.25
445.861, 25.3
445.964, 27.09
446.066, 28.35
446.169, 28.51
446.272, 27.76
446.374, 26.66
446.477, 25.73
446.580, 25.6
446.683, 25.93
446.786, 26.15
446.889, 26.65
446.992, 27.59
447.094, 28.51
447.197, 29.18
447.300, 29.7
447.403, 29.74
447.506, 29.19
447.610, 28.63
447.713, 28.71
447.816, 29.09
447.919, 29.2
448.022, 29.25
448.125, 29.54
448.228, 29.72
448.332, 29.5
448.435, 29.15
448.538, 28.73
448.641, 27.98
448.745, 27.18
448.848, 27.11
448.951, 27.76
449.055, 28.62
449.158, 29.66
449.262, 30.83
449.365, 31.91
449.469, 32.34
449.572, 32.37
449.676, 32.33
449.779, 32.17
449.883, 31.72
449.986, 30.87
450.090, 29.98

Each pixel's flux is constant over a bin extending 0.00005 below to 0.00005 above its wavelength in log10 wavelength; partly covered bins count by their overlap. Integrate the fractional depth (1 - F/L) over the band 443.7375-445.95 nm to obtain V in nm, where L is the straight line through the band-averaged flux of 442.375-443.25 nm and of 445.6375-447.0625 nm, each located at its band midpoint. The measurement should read -0.08 nm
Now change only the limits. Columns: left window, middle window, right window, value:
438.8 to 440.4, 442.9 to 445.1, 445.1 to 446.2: -0.21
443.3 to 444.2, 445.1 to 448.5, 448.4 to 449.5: 0.15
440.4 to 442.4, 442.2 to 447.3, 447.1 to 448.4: 0.08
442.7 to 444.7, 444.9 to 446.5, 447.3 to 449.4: 0.13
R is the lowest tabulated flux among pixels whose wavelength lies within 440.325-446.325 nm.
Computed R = 24.02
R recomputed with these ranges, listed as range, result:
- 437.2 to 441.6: 25.31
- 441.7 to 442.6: 27.03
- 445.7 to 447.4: 24.25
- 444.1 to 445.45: 25.36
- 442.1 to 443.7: 26.44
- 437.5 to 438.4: 27.09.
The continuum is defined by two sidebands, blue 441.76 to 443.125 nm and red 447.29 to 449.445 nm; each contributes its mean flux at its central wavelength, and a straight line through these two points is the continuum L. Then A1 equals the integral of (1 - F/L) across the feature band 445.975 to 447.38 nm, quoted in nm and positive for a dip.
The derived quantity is 0.076 nm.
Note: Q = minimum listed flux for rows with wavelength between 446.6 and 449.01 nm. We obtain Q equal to 25.93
